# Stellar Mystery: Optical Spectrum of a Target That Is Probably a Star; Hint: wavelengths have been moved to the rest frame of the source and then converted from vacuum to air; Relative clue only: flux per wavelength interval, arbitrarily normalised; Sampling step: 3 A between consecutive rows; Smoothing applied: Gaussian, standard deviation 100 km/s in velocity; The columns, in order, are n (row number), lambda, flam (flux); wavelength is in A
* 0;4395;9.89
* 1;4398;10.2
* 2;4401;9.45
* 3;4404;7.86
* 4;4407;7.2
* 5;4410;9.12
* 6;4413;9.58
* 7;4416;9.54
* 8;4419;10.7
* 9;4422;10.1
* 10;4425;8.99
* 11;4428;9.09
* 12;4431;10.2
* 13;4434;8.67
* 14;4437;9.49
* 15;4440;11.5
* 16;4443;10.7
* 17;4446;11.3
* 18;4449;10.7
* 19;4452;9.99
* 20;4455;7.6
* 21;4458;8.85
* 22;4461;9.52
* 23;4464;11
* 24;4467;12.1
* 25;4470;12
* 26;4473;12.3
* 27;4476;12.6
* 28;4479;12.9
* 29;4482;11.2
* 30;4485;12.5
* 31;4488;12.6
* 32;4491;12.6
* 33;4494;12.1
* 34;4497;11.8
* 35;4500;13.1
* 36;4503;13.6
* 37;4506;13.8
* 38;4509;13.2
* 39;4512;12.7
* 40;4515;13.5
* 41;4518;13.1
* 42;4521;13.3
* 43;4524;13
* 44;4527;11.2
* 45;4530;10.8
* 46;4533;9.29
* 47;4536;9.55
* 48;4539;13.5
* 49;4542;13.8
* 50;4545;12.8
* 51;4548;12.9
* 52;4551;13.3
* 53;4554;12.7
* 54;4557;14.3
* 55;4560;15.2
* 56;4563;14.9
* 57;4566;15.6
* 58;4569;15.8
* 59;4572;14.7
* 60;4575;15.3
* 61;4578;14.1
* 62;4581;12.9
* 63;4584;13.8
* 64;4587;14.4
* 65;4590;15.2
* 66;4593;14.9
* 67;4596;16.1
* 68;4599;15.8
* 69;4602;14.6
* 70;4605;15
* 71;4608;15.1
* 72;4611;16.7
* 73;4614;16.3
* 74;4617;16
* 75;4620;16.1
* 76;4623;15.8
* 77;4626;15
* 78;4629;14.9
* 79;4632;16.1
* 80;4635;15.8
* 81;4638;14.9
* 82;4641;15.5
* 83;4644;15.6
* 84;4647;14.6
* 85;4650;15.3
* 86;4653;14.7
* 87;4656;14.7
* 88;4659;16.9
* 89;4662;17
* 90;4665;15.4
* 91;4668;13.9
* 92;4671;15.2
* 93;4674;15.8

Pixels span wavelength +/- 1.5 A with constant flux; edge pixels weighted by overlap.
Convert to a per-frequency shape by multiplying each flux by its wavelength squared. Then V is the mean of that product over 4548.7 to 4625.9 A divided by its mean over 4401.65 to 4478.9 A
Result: 1.6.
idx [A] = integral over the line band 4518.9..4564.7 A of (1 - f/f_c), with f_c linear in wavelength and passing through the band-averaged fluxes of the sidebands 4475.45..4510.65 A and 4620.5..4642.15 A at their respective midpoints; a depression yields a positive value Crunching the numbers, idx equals 3.17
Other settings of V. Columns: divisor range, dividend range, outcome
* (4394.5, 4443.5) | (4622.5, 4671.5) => 1.79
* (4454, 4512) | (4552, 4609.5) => 1.29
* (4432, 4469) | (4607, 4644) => 1.67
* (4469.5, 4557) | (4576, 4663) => 1.28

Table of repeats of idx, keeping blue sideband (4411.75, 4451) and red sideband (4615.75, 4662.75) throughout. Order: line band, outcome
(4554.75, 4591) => -2.28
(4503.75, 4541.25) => 0.36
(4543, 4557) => 0.08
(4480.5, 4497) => -0.86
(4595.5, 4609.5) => -0.68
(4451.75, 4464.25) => 1.84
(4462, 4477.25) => -1.17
